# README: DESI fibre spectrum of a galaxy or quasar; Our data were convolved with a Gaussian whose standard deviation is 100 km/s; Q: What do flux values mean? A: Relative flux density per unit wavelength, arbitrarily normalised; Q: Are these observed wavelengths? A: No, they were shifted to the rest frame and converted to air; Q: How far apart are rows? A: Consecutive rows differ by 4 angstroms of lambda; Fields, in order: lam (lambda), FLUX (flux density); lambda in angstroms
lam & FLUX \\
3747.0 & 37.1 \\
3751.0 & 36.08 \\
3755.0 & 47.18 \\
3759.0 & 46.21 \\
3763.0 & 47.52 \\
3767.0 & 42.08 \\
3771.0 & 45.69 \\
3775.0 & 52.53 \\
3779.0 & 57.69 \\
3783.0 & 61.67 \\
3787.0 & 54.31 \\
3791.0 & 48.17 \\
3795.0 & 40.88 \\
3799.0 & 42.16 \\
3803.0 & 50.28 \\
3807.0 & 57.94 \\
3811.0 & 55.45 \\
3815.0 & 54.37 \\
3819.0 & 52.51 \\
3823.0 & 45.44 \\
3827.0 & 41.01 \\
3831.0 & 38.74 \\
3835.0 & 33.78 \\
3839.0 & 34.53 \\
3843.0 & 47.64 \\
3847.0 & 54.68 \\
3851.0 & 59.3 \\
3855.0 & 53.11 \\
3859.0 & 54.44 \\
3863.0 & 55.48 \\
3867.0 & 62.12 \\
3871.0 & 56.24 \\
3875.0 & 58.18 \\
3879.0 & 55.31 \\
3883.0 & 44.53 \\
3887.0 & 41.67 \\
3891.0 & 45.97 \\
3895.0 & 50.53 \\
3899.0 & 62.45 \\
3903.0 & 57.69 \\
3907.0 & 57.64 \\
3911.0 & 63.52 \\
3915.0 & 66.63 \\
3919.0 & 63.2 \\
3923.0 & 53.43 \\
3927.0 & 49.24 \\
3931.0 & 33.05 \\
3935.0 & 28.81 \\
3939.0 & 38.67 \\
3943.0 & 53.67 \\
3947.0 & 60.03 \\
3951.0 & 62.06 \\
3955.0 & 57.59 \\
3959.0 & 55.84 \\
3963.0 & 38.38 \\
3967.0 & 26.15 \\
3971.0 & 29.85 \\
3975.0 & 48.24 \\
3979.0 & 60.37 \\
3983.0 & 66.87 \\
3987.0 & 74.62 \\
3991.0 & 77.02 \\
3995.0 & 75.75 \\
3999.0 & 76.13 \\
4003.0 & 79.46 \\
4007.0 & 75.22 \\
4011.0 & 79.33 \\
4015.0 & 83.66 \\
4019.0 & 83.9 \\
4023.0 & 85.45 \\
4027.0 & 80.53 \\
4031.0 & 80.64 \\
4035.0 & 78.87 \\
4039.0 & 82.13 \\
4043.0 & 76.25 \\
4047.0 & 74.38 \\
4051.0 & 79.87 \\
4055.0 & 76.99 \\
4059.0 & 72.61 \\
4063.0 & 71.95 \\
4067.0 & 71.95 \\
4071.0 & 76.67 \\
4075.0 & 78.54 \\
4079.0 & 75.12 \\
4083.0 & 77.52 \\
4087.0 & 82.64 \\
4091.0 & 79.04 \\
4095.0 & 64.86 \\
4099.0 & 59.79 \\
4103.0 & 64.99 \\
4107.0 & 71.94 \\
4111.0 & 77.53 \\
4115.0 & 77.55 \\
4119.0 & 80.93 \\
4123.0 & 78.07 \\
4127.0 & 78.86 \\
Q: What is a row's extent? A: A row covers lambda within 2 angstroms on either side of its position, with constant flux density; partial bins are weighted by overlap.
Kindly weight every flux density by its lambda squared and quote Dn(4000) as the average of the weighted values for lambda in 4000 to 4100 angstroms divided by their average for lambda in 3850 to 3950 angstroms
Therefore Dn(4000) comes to 1.57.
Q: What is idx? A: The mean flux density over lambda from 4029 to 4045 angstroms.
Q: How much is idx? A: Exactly 79.5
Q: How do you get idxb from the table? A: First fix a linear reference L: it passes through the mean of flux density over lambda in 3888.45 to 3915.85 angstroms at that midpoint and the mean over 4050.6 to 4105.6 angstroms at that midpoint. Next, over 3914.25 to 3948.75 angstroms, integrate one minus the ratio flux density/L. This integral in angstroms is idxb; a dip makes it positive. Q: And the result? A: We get 6.2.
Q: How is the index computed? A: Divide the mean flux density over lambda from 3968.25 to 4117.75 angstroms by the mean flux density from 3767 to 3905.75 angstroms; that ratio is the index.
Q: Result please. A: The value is 1.45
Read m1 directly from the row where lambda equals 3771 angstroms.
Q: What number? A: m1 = 45.69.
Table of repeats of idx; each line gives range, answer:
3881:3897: 45.7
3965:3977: 34.7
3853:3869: 56.3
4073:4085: 77.1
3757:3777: 46.8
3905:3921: 62.7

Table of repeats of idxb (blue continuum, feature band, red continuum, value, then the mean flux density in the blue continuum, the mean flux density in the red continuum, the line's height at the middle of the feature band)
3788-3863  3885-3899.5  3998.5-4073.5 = 2.3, 48.3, 78.3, 57.8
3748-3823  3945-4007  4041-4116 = 5.6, 49.3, 74.2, 65.5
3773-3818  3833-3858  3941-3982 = 2.0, 52.3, 49.6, 51.5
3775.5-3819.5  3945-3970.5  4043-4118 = 6.2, 52.3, 74.3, 64.7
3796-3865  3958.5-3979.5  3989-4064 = 8.7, 48.8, 78.5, 69.8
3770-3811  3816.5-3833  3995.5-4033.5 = 3.3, 51.5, 80.3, 55.9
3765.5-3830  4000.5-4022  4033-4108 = -3.5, 50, 74.6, 69.2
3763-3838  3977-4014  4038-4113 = -4.0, 48.4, 74.4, 66.8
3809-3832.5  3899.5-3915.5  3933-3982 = -4.6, 48.1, 47.1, 47.4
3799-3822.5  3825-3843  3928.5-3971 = 4.6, 52.5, 44.7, 51.2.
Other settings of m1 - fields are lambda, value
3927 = 49.24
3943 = 53.67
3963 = 38.38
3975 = 48.24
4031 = 80.64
